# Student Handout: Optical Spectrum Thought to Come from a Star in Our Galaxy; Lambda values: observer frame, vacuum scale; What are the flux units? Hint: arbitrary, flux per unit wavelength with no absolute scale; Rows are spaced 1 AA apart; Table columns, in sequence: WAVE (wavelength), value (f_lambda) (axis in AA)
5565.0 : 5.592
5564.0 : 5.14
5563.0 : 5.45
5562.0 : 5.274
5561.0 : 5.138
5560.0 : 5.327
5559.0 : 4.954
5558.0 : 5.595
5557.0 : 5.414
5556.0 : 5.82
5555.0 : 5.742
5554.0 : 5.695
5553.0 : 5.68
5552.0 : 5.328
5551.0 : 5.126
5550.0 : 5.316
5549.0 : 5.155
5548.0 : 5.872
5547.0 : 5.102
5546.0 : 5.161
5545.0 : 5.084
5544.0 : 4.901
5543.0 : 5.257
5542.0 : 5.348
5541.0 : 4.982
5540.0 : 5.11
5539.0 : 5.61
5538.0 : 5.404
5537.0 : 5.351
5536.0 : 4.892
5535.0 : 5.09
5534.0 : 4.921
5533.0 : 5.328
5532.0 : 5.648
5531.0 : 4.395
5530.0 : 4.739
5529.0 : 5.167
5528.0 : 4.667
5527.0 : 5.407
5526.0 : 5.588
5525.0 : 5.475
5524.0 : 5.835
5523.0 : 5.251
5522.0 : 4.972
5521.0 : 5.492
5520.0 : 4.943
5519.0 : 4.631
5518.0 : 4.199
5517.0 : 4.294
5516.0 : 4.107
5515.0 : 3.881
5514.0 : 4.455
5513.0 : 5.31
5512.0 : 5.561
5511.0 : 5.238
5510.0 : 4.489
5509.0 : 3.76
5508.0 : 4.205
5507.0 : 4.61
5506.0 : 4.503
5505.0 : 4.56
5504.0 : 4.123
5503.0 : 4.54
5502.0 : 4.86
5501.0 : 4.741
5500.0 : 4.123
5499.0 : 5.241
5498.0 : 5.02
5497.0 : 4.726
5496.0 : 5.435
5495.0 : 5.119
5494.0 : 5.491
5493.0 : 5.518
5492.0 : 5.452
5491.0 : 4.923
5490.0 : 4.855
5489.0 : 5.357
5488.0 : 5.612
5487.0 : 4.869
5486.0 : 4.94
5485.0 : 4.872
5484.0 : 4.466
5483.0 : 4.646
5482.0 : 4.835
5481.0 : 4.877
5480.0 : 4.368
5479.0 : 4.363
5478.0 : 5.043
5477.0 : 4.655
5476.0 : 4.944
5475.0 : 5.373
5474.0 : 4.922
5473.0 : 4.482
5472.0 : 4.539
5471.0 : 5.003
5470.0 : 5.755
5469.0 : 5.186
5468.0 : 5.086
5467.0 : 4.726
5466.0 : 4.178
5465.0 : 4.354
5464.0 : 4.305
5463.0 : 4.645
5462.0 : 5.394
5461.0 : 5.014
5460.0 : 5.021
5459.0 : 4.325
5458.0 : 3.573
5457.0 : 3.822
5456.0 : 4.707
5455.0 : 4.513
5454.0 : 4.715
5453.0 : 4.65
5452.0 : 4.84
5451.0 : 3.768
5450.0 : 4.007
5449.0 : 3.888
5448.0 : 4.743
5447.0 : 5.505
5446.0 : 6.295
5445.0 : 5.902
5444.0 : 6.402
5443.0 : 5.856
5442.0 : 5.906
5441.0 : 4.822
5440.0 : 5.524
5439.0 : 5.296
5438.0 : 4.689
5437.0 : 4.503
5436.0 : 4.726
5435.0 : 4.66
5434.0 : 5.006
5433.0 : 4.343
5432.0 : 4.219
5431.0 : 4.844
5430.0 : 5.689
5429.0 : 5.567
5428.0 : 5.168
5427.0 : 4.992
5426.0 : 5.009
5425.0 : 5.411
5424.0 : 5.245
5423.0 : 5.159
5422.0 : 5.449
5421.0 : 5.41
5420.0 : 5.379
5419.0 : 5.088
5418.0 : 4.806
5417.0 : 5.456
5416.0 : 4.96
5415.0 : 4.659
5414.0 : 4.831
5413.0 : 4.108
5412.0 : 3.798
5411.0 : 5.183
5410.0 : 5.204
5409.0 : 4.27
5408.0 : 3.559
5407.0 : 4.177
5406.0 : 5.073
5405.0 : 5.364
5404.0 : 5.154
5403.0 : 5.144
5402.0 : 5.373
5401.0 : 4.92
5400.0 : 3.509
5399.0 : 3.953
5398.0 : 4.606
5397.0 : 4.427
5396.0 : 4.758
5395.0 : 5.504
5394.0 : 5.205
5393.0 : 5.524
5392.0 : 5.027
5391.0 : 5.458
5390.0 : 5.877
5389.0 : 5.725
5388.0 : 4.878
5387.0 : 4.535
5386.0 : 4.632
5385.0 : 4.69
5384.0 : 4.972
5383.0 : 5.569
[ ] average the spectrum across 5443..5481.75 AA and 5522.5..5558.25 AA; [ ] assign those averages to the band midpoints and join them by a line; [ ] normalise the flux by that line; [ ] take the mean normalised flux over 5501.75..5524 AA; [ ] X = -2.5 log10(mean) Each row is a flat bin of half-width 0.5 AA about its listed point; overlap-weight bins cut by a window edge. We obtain 0.10 mag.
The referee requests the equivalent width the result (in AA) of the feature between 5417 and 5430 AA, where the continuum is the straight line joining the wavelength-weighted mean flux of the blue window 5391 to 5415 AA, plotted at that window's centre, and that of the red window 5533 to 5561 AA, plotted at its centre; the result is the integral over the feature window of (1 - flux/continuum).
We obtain -1.2 AA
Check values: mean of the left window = 4.74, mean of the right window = 5.3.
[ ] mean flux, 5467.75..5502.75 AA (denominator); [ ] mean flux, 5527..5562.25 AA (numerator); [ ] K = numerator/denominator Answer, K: 1.1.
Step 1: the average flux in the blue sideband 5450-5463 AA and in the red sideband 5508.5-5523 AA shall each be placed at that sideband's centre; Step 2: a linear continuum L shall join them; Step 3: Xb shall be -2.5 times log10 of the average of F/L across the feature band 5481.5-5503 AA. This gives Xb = -0.085 mag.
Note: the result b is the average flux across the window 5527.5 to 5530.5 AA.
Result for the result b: 4.86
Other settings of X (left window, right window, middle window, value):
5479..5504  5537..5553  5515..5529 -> 0.04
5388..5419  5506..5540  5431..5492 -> 0.01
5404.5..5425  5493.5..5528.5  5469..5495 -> -0.03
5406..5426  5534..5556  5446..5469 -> 0.09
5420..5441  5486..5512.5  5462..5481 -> 0.03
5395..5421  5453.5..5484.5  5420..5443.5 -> -0.09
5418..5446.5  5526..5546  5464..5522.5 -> 0.08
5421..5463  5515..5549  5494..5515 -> 0.07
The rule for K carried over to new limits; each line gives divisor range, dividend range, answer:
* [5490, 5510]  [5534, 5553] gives 1.09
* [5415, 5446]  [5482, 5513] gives 0.94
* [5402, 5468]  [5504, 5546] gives 1.01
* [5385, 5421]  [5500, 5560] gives 1.03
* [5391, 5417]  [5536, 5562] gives 1.12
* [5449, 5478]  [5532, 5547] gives 1.11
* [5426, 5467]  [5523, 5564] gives 1.09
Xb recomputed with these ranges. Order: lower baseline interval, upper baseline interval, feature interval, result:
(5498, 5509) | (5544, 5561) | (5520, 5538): -0.05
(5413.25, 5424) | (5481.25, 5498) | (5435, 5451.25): -0.01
